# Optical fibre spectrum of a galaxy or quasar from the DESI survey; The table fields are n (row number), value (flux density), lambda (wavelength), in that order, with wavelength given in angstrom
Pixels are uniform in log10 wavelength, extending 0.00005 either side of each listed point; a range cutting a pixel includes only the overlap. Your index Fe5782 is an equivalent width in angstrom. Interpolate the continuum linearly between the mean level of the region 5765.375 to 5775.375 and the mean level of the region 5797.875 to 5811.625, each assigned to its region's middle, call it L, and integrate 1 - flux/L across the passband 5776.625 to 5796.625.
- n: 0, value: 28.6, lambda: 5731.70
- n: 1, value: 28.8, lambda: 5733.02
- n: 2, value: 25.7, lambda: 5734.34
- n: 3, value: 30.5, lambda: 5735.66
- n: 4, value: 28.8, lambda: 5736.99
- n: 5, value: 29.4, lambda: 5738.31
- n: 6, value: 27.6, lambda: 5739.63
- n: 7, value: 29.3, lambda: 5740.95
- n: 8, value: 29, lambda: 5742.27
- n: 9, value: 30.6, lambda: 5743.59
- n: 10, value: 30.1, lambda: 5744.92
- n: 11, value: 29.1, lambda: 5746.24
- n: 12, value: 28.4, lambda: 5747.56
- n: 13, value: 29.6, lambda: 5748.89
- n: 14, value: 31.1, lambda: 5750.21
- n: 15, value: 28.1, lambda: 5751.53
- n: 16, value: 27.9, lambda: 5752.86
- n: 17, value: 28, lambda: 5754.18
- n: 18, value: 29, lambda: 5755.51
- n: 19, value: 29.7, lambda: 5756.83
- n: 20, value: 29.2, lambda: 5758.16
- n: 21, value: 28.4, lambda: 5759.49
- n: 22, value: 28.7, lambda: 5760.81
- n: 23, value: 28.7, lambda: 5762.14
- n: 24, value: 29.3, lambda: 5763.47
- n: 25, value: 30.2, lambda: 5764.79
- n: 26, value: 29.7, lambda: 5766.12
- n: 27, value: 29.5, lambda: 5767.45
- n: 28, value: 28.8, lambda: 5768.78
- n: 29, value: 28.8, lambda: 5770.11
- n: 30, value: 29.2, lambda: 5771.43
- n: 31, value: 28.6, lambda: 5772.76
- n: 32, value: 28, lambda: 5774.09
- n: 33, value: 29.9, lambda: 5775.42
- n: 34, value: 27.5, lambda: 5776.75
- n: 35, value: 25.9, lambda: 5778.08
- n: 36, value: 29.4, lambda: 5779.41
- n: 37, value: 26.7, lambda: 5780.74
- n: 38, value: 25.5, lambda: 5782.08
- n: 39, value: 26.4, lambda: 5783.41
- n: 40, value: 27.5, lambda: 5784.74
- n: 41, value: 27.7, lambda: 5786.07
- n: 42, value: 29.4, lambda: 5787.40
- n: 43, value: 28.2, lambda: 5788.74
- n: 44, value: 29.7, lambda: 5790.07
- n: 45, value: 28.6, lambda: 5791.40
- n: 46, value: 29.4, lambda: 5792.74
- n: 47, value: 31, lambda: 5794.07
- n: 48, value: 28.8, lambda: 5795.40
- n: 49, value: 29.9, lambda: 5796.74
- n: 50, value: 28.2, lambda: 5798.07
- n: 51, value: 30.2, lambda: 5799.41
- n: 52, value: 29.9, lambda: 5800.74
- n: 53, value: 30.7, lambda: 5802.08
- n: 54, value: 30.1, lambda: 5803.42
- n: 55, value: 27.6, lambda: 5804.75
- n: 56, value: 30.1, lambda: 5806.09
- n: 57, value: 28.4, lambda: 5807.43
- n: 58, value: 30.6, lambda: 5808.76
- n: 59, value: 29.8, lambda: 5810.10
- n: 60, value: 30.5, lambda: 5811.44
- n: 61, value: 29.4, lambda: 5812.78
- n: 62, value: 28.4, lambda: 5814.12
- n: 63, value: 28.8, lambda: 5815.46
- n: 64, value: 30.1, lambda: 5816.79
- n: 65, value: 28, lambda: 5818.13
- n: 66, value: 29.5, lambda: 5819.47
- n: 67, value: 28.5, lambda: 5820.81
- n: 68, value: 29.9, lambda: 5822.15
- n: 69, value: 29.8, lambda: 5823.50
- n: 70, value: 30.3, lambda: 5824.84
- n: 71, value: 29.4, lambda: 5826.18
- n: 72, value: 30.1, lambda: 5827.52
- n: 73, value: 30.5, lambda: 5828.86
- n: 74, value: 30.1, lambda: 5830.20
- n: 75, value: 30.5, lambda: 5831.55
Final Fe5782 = 0.78 angstrom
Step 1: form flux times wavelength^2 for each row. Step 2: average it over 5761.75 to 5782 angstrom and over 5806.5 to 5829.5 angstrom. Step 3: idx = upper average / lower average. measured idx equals 1.05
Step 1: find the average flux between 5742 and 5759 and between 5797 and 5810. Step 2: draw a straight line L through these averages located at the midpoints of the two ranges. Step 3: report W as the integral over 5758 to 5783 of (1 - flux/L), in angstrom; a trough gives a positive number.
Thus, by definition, 0.7 angstrom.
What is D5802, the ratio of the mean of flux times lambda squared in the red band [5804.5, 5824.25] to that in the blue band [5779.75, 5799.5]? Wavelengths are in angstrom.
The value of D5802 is 1.04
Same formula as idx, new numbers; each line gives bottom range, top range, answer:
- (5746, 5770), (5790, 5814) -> 1.03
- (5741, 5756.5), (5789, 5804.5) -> 1.03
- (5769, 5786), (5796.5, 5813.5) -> 1.08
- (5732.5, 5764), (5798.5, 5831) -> 1.05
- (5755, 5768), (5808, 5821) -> 1.02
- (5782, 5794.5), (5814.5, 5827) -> 1.04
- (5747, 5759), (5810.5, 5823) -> 1.03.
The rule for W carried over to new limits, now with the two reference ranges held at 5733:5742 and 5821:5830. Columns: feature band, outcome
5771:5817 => 0.9 angstrom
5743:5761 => -0.2 angstrom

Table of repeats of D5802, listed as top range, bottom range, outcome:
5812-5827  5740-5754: 1.03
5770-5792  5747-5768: 0.97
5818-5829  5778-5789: 1.09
